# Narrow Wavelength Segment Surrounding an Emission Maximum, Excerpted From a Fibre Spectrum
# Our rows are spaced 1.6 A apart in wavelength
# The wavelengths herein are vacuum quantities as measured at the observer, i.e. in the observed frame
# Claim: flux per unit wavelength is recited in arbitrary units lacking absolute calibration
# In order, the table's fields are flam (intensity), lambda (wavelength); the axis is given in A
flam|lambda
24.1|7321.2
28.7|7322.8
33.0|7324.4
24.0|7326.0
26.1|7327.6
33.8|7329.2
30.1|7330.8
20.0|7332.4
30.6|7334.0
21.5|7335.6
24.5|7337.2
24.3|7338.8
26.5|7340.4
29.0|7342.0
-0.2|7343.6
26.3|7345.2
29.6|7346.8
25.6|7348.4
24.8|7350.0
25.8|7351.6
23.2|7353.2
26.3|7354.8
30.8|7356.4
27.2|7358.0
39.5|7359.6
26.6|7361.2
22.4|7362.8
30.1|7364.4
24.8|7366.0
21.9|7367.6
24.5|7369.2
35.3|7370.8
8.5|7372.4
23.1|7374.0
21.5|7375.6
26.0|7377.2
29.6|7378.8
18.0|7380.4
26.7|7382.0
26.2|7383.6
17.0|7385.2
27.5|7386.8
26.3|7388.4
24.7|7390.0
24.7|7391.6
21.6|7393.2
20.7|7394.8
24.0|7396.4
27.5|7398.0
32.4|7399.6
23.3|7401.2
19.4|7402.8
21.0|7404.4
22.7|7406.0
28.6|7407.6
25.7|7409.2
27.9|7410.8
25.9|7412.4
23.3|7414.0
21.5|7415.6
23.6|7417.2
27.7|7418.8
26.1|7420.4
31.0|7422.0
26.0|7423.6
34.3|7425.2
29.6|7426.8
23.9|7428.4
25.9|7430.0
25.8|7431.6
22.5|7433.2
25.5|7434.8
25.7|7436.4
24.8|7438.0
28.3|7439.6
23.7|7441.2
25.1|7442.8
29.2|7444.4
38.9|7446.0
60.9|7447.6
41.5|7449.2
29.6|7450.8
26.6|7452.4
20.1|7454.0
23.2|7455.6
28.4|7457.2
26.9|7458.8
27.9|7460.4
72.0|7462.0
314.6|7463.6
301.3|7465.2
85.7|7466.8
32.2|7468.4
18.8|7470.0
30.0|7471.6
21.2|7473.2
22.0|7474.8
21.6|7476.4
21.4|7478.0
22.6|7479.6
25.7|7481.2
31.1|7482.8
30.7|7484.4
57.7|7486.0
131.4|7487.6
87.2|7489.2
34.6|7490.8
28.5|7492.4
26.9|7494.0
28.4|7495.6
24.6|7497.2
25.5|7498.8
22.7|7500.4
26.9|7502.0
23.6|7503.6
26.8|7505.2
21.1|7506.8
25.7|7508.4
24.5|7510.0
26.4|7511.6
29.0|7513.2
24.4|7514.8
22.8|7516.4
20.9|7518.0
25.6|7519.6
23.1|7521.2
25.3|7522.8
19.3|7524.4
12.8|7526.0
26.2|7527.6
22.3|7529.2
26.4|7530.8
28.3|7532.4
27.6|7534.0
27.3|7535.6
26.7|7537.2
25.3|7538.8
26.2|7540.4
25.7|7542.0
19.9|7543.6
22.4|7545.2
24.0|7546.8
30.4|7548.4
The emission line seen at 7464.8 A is H-alpha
